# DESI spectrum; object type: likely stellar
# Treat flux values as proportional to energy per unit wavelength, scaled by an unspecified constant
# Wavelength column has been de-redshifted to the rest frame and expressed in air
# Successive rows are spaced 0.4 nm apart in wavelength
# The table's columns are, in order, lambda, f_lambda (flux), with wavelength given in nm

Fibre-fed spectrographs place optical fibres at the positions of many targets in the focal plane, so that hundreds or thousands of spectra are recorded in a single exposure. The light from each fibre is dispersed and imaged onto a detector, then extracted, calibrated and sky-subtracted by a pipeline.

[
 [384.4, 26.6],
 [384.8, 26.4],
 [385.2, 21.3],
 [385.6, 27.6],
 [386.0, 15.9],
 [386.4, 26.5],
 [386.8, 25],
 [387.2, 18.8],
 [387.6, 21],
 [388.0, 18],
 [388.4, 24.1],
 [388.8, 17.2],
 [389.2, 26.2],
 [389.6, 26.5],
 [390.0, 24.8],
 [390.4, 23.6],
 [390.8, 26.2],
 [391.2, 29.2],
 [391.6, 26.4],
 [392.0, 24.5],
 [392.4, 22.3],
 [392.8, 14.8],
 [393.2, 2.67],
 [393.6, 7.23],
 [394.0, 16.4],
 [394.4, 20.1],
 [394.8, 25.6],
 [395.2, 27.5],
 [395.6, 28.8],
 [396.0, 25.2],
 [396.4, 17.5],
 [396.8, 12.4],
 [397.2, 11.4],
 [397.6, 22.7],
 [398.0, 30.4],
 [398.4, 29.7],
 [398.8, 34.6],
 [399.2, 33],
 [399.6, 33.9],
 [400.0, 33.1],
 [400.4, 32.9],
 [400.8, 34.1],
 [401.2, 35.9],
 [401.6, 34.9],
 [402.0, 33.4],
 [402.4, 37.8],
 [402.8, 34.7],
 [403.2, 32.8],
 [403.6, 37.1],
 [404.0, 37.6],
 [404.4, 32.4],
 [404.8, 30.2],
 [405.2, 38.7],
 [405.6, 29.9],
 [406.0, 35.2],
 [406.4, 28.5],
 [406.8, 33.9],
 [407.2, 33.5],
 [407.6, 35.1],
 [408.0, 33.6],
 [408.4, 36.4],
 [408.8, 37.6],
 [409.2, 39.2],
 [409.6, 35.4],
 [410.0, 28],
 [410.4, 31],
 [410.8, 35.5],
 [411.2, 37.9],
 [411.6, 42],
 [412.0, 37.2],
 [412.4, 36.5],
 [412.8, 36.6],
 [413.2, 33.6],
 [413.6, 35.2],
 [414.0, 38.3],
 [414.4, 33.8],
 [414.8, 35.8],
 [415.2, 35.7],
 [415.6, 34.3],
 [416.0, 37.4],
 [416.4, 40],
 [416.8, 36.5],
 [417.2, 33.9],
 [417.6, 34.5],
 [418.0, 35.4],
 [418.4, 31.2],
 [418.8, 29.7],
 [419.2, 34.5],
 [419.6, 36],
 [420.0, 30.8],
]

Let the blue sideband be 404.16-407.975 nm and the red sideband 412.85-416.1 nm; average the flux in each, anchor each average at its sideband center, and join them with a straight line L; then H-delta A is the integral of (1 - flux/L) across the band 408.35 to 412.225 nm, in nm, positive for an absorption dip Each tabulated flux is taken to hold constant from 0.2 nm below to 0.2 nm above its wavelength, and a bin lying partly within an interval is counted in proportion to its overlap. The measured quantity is -0.19 nm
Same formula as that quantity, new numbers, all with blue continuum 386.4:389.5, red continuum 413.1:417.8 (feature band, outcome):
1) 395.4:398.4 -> 0.53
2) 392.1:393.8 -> 0.83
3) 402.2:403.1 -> -0.20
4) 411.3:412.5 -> -0.17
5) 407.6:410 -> -0.24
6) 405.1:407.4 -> -0.14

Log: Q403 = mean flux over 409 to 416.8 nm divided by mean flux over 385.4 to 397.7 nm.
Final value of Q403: 1.70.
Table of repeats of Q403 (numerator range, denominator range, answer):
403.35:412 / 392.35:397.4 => 1.96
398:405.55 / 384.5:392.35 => 1.44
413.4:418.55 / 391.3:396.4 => 1.76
